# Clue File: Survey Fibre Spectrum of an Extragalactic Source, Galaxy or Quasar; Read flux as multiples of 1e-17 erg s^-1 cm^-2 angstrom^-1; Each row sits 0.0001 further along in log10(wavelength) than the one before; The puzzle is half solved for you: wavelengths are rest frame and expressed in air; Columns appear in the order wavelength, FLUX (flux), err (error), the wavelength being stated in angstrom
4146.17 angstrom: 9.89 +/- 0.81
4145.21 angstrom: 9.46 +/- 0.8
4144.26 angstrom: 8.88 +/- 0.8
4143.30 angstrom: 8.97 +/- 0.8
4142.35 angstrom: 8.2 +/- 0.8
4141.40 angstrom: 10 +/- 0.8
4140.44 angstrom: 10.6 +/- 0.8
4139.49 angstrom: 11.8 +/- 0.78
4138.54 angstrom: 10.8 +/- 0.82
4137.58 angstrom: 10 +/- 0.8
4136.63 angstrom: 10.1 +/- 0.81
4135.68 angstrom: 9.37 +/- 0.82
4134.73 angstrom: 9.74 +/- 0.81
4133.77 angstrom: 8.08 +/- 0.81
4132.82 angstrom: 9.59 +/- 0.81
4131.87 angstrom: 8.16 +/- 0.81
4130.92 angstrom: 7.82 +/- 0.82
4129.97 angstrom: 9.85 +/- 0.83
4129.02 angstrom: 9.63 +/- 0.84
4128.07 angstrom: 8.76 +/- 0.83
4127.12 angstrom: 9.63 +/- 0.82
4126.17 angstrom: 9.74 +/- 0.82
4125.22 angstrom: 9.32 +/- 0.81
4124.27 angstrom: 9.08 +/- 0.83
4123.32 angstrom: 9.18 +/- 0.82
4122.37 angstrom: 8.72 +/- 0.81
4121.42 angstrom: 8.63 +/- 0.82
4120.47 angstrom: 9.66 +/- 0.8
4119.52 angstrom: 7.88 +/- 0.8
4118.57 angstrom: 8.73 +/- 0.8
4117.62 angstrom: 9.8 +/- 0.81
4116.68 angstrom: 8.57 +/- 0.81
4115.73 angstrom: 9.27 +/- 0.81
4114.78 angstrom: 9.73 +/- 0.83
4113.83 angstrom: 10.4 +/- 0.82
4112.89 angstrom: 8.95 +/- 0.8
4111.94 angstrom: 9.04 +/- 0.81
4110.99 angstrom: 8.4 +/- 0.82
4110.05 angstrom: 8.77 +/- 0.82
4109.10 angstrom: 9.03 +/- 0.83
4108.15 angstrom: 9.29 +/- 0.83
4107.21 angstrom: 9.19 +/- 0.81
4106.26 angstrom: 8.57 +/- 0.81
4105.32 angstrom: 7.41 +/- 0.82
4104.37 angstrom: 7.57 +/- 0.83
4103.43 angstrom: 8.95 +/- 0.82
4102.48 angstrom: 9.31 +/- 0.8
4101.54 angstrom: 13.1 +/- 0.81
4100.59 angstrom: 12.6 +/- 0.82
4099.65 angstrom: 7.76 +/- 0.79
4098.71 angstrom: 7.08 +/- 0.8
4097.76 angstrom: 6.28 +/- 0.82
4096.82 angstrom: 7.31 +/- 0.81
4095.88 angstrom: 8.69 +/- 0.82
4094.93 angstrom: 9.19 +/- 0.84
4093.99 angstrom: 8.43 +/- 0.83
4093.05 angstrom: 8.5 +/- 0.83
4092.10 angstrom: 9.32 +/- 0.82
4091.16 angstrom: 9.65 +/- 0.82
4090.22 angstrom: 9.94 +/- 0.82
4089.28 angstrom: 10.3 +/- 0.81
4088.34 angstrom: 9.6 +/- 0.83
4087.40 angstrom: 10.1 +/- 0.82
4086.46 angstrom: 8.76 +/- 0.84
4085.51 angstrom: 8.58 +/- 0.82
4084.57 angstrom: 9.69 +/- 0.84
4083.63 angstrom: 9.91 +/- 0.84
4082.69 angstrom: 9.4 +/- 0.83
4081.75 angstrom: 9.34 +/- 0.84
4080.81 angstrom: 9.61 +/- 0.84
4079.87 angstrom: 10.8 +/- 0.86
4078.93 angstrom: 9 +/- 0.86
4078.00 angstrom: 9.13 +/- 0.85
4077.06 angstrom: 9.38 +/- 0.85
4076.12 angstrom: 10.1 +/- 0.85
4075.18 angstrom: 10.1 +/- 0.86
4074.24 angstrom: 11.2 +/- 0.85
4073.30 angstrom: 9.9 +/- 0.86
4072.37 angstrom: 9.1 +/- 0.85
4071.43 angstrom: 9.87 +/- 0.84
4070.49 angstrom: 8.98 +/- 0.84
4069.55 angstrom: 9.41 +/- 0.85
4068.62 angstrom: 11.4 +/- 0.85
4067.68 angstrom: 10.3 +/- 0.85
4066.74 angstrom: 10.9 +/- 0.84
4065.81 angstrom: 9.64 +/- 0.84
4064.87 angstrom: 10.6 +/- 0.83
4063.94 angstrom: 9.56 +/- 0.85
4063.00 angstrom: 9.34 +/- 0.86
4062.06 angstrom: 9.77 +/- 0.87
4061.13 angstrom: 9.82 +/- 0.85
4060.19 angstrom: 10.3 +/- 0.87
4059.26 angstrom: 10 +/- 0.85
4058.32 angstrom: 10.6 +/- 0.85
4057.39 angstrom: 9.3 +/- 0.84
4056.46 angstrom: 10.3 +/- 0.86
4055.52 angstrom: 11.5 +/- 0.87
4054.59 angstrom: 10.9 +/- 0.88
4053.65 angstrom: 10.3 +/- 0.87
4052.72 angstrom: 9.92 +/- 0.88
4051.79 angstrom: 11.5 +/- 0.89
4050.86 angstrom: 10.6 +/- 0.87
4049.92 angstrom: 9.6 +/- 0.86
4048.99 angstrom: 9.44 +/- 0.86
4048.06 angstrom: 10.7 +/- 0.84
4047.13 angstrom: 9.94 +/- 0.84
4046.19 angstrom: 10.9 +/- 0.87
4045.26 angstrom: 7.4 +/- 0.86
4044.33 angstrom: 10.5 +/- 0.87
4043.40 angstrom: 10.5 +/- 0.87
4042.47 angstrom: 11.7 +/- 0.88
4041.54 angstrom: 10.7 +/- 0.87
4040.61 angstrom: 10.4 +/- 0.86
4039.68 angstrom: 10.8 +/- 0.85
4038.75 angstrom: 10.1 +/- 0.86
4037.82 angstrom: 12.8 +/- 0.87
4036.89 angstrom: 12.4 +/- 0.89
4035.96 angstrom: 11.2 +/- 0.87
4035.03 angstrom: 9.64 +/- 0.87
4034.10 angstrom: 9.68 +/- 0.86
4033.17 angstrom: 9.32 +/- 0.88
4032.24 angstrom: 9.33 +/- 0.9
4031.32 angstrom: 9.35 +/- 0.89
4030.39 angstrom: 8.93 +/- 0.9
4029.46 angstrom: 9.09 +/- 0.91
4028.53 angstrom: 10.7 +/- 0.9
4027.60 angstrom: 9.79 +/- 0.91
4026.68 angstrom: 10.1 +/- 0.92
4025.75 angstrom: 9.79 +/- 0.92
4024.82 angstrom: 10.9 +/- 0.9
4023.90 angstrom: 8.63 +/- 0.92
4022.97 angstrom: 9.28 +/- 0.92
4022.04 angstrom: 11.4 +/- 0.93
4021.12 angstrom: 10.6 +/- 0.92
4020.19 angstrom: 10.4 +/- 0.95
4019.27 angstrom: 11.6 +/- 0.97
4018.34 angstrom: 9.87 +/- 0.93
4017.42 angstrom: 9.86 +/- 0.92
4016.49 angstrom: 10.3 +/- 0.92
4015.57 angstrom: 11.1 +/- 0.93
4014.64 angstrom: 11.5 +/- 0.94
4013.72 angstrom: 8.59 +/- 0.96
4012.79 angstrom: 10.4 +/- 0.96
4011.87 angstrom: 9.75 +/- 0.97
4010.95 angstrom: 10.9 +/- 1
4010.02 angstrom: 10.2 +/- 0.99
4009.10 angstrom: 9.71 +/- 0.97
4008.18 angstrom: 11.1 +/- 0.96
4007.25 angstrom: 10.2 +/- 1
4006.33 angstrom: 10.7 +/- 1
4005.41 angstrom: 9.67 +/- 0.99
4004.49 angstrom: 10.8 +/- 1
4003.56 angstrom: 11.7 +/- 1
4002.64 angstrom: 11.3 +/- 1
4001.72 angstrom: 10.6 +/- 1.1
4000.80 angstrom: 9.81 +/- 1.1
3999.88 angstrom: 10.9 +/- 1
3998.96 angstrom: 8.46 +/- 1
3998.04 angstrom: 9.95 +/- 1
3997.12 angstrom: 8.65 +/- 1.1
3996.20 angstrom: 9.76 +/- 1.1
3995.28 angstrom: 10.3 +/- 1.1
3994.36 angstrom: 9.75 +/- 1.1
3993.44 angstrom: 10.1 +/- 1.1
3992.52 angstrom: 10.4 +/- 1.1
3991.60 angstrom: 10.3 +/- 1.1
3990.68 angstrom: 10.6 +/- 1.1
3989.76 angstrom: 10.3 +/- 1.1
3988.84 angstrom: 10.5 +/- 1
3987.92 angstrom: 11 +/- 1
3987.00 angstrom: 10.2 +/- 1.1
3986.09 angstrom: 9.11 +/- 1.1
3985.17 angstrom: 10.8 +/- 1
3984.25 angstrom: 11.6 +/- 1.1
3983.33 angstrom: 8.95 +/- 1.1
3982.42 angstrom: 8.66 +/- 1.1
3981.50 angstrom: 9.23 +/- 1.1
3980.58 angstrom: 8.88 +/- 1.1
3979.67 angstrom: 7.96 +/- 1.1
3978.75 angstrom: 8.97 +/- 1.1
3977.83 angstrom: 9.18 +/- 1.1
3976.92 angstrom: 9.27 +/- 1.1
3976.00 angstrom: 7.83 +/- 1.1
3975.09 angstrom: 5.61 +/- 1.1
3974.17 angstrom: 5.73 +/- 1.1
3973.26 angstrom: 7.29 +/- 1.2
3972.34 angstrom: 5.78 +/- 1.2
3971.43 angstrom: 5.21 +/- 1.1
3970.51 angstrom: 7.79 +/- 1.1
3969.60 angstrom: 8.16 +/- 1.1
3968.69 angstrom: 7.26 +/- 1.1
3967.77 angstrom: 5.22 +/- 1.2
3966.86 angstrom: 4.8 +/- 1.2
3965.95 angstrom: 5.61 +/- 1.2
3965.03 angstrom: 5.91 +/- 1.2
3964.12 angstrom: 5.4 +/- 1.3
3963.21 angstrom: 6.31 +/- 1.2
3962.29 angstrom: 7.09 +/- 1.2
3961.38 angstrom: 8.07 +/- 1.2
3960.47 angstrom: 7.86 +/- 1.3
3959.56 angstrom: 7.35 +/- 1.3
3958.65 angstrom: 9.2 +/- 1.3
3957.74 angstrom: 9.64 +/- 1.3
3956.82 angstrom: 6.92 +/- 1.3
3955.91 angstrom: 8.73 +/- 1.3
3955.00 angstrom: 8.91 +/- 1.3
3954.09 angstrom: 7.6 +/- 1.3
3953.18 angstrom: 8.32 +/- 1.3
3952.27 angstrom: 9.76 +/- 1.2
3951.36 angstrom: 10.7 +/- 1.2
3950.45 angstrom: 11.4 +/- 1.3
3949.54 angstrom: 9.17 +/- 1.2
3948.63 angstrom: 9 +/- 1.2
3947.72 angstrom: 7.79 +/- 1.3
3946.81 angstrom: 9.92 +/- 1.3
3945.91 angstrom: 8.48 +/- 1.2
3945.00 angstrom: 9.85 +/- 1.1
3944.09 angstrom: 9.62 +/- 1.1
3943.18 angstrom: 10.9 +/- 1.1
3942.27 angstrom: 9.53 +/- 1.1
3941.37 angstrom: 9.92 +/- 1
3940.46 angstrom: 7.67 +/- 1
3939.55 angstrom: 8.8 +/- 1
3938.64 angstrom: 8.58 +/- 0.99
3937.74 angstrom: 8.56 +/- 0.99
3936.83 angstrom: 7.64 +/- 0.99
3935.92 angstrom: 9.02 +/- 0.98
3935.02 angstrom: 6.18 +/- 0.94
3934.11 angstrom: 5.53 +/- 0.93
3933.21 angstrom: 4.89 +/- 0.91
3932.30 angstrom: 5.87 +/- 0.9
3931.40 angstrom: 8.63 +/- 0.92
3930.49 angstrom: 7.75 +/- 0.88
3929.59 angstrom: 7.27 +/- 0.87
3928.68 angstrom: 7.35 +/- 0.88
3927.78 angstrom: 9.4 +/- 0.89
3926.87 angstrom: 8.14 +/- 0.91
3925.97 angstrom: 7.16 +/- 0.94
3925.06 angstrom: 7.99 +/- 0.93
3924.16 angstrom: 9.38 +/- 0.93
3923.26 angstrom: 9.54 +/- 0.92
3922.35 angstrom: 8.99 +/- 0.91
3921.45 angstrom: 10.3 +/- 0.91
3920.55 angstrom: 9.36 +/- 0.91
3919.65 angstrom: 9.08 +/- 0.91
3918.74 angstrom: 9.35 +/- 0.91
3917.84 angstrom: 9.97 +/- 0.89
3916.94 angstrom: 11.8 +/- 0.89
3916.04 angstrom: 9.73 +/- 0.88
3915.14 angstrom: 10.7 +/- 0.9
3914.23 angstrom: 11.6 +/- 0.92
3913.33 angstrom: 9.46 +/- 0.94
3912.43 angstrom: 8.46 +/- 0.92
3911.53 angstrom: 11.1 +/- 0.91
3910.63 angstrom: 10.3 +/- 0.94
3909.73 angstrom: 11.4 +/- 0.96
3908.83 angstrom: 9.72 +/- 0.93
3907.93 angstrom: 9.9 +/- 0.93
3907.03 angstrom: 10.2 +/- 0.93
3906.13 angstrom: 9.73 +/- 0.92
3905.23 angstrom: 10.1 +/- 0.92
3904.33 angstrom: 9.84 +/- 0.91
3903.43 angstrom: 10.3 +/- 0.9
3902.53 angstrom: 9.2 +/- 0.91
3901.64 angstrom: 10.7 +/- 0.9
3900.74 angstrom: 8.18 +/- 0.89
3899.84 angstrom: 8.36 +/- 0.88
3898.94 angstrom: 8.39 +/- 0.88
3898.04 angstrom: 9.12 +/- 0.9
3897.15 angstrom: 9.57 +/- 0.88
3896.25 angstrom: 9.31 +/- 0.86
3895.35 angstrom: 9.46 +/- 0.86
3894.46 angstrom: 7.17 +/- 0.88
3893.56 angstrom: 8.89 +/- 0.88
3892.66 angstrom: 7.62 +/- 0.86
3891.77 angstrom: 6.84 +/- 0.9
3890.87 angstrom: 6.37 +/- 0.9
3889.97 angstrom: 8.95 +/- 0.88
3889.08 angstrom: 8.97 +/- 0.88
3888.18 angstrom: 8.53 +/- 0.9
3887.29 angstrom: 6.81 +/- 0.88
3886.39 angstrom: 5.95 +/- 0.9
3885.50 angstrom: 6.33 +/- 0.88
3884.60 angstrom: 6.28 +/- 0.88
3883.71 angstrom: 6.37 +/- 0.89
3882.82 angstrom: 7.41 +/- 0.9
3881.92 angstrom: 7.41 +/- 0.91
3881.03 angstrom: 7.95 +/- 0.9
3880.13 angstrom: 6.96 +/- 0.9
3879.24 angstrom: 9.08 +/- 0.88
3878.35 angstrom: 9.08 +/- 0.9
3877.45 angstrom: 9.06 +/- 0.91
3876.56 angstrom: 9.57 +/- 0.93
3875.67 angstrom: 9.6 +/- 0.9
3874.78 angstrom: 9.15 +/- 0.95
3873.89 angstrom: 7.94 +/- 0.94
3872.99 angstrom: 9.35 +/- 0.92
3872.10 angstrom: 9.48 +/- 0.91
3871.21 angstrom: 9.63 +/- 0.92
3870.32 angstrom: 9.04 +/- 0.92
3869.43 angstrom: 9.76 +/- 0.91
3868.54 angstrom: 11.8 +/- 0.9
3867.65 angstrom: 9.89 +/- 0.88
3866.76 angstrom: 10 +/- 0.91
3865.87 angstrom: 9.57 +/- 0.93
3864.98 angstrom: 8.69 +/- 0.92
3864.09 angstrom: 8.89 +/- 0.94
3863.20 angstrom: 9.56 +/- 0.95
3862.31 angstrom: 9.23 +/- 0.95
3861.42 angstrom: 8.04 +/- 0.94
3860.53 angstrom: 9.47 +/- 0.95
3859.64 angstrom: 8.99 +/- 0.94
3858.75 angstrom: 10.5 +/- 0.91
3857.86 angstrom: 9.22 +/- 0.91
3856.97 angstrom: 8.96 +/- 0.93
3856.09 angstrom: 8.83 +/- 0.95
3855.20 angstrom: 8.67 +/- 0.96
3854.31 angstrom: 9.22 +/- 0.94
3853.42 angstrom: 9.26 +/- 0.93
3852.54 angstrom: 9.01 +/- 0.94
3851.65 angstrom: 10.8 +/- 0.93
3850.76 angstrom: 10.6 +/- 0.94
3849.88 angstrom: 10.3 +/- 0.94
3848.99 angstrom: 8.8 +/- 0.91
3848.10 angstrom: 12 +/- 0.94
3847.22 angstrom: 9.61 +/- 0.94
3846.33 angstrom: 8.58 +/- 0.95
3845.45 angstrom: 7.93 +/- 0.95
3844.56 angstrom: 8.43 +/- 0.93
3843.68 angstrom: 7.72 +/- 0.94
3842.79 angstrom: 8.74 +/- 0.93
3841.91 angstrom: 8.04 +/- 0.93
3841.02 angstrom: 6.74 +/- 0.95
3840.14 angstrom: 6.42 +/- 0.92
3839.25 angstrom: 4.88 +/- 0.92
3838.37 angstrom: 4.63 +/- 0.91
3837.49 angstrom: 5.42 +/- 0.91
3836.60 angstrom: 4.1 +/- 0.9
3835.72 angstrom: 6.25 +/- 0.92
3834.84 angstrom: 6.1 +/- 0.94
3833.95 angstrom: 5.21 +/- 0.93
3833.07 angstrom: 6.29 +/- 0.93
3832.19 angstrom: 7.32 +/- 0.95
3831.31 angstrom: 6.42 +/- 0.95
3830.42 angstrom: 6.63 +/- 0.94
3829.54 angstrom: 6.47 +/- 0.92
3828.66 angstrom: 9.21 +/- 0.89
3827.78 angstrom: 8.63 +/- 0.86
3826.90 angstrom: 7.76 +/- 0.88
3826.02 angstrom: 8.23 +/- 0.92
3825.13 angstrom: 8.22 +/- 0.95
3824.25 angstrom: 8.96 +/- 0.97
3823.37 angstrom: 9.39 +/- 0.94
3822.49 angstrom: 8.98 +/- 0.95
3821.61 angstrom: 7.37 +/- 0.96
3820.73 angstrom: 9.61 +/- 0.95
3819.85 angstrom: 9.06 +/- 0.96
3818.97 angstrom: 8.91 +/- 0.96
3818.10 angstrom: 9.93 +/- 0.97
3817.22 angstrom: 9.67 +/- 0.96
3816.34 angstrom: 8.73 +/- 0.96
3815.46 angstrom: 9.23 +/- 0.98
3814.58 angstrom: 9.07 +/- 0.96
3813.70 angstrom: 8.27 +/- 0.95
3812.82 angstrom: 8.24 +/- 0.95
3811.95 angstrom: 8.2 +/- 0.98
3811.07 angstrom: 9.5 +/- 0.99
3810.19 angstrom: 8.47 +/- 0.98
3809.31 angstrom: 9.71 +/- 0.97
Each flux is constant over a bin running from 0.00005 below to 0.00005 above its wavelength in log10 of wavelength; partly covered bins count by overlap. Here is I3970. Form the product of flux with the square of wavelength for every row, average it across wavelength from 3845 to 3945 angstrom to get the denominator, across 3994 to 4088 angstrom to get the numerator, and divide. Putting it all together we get 1.2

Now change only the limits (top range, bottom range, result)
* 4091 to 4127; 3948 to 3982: 1.24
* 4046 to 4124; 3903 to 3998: 1.16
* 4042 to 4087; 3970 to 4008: 1.11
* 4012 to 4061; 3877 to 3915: 1.26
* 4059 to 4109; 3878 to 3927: 1.16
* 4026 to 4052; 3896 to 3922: 1.11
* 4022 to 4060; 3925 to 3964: 1.29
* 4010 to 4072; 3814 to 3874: 1.33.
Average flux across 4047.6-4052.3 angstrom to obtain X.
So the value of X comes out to 10.4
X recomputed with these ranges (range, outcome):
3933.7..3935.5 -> 5.93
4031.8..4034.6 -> 9.43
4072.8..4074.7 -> 10.5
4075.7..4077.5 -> 9.73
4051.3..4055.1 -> 10.7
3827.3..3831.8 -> 7.47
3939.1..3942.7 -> 8.98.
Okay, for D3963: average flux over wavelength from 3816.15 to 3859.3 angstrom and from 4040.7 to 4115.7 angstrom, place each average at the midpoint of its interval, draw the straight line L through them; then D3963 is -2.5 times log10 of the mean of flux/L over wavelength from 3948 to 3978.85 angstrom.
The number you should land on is 0.17 mag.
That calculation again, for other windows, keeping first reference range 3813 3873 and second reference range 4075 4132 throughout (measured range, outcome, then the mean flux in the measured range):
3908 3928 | -0.117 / 9.68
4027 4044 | -0.154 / 10.4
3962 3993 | 0.089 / 8.15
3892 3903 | -0.020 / 8.8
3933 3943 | 0.096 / 8.01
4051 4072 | -0.129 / 10.2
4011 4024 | -0.153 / 10.3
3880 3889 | 0.213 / 7.08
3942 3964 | 0.000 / 8.78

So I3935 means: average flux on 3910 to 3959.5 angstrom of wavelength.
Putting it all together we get 8.9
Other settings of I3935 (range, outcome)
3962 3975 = 6.22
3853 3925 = 9.08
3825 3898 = 8.28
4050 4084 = 10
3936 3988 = 8.31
